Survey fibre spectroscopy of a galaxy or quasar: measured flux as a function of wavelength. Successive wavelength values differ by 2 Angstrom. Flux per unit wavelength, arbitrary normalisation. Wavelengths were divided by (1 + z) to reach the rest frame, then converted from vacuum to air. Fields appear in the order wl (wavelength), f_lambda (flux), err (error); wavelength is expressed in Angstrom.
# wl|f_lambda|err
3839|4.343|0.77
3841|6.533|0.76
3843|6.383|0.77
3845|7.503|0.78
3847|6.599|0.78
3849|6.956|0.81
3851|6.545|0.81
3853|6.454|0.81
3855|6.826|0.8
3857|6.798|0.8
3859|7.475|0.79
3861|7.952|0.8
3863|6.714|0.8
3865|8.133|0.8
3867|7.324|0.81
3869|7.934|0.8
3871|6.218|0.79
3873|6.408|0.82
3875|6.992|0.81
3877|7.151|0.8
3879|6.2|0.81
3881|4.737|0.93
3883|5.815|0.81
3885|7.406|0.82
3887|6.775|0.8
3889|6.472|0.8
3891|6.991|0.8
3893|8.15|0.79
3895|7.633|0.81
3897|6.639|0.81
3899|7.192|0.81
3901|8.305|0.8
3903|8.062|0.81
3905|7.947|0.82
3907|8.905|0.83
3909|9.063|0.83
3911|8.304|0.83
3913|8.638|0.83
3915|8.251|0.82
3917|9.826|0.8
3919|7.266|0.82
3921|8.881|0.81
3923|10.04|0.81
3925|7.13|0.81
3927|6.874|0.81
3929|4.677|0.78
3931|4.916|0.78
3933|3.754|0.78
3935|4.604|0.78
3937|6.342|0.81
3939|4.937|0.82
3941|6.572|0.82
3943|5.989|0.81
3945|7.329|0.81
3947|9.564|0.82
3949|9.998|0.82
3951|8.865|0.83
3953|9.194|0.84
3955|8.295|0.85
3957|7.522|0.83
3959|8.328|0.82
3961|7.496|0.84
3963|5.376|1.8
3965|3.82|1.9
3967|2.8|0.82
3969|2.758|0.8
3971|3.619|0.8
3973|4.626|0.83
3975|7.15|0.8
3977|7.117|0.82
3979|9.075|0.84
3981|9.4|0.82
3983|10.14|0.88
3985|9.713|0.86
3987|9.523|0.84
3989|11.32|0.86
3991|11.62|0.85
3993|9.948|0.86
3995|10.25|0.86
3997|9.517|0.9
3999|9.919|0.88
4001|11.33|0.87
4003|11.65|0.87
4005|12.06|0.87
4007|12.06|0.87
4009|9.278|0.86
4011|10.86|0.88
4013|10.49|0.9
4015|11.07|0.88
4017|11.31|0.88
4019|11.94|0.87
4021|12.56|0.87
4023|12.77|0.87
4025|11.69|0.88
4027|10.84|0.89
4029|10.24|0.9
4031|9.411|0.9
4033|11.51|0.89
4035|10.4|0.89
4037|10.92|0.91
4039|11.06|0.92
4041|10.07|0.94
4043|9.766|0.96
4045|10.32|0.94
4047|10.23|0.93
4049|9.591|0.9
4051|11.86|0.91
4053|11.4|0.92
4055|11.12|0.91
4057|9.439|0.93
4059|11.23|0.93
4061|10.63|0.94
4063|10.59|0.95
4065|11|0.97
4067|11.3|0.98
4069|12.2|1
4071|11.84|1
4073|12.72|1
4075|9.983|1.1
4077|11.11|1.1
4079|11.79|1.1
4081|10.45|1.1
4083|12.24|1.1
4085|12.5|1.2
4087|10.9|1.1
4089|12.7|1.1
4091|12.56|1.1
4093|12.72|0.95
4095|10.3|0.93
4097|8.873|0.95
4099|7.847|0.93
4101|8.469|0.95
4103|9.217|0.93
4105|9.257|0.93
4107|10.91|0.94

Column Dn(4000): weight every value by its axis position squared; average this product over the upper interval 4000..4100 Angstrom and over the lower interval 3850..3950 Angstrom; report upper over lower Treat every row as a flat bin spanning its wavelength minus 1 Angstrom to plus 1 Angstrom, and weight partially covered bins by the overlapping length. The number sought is 1.7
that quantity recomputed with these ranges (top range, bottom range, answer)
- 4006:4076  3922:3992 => 1.60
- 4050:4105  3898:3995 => 1.55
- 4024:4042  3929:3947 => 1.95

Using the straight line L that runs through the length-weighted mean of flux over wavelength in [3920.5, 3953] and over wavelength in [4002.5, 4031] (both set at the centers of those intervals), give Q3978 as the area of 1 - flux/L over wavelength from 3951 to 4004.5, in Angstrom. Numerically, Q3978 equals 6.1 Angstrom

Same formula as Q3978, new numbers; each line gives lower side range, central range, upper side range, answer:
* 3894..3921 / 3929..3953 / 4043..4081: 5.9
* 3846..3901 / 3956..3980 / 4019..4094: 8.7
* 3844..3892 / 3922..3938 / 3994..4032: 4.8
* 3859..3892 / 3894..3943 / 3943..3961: 2.8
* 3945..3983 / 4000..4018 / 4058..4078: -4.6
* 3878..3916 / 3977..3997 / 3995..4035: 0.5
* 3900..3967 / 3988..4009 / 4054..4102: -4.4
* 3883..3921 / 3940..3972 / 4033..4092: 7.8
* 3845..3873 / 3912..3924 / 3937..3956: -2.0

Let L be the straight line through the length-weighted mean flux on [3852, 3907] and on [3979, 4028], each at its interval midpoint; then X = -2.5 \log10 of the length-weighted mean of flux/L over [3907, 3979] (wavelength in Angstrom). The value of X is 0.27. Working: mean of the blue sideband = 7.1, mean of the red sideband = 10.8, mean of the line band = 6.91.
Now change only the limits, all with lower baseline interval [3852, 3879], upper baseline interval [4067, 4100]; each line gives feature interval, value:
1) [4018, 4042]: -0.088 mag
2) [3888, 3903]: 0.039 mag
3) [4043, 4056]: -0.004 mag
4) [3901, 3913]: -0.077 mag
